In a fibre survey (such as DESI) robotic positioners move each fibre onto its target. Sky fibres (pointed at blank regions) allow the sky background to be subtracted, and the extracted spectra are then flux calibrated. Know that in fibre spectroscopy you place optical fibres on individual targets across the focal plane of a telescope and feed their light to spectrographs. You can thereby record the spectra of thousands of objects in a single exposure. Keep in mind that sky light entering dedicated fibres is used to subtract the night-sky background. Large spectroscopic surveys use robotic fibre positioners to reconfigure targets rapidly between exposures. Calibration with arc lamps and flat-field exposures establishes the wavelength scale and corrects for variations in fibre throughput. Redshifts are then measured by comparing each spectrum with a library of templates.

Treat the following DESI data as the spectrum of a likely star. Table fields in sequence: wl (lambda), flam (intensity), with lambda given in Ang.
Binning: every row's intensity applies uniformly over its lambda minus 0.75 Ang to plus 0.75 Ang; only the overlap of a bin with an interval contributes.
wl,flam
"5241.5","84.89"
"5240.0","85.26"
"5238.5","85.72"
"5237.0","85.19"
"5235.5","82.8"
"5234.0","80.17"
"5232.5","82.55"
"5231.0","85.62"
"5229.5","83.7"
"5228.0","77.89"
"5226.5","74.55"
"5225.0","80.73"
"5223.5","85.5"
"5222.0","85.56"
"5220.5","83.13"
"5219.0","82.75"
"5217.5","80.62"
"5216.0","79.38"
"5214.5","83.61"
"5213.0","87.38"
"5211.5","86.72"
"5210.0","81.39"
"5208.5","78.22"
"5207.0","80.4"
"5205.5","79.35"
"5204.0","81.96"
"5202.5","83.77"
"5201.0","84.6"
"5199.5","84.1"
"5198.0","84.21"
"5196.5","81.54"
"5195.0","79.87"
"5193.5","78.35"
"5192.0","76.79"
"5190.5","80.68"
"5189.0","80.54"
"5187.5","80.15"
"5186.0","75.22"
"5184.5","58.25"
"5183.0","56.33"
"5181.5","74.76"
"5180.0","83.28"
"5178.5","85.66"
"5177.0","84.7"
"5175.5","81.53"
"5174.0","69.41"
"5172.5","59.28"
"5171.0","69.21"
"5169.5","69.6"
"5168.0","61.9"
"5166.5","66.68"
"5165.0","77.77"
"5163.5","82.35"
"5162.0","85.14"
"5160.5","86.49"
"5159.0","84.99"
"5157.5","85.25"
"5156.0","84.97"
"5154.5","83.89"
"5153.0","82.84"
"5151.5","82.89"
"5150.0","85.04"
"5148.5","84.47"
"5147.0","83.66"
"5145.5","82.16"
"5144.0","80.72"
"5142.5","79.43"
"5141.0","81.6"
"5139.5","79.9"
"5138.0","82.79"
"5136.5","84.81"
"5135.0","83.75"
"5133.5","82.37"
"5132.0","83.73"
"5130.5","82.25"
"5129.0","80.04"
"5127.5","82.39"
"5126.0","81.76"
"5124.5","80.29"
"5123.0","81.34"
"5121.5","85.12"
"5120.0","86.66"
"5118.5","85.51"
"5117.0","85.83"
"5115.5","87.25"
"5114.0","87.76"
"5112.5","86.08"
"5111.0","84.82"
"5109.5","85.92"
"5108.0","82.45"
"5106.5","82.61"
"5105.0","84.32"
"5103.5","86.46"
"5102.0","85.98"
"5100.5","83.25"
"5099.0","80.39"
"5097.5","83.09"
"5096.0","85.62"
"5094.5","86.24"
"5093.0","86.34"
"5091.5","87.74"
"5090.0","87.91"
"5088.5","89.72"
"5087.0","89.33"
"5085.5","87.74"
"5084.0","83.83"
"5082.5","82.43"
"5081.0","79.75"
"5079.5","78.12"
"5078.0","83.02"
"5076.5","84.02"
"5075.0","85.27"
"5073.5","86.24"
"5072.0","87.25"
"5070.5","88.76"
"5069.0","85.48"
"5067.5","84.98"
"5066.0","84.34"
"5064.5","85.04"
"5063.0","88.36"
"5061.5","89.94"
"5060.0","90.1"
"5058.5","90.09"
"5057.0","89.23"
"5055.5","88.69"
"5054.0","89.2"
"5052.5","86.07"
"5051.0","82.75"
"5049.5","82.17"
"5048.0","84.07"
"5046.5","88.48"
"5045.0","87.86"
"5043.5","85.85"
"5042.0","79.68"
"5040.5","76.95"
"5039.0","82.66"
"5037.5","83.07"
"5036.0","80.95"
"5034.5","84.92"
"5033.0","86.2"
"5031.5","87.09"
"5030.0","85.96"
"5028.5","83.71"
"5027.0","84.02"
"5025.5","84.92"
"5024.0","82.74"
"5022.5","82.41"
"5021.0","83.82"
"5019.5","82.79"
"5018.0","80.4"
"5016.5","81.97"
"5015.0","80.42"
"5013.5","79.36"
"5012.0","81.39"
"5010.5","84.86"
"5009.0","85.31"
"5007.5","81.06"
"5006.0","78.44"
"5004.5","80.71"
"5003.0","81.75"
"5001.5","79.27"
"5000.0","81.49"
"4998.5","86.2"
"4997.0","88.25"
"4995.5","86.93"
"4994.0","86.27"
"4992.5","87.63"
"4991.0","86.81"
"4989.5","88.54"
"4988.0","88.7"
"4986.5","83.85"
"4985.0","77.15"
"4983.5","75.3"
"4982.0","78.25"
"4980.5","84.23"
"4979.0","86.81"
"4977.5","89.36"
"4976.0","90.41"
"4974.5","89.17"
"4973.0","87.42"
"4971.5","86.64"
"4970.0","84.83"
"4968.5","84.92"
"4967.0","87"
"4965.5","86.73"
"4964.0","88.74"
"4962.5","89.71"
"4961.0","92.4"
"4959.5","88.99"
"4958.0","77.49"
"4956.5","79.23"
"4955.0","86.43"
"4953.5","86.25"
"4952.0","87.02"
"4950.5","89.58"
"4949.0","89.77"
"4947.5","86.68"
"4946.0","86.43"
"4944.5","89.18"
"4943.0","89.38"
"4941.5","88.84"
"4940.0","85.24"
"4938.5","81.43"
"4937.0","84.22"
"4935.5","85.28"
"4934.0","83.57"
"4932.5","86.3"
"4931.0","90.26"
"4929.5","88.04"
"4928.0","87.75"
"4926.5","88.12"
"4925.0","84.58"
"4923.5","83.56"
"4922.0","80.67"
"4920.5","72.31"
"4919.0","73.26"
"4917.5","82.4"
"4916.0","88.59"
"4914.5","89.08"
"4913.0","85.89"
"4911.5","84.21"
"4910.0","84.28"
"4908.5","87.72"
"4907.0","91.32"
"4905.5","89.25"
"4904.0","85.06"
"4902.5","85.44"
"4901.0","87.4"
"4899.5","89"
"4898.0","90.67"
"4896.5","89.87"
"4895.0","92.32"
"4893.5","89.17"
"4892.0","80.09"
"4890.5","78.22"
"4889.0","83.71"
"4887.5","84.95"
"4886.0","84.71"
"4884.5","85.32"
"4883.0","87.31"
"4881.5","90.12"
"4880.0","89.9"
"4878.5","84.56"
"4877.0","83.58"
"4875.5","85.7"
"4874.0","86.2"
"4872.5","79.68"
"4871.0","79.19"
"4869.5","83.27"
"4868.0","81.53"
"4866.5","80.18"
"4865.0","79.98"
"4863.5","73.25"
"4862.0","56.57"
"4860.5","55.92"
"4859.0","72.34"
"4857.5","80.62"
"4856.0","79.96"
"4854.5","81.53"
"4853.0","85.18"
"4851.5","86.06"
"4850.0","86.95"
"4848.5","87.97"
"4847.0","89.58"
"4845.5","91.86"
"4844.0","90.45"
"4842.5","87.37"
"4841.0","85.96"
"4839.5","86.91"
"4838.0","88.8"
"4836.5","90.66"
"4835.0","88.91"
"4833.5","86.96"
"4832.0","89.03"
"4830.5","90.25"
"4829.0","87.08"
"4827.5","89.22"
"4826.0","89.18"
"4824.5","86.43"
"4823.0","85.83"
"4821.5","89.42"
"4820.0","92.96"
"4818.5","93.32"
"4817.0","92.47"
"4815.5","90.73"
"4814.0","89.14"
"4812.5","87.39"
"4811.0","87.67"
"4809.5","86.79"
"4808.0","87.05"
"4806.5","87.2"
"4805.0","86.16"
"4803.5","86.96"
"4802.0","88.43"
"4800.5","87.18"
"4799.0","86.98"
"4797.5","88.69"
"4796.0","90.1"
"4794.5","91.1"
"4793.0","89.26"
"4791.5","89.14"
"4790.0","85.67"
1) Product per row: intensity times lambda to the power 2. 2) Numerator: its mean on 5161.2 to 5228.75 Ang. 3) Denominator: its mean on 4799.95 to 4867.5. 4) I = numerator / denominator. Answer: 1.1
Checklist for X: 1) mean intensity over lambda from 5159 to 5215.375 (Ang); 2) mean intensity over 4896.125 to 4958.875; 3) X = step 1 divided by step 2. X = 0.91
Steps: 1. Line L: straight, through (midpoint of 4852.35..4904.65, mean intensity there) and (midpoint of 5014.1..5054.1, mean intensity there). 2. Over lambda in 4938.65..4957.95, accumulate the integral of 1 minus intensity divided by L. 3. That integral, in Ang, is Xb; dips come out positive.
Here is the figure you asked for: -0.8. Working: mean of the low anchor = 82.3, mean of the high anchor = 83.6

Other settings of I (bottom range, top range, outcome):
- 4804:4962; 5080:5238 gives 1.07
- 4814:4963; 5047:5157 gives 1.08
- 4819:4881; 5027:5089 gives 1.10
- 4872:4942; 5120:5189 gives 1.02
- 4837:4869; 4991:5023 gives 1.08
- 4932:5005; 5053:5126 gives 1.05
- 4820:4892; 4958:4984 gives 1.08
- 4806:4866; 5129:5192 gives 1.05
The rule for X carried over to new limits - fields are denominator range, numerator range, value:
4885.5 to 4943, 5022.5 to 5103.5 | 1.00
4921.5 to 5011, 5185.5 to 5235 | 0.95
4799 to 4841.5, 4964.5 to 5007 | 0.96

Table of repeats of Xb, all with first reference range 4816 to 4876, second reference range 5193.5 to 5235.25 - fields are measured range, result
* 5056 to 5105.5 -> -1.69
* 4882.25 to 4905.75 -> -0.63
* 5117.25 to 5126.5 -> -0.10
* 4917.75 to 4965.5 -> -0.96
